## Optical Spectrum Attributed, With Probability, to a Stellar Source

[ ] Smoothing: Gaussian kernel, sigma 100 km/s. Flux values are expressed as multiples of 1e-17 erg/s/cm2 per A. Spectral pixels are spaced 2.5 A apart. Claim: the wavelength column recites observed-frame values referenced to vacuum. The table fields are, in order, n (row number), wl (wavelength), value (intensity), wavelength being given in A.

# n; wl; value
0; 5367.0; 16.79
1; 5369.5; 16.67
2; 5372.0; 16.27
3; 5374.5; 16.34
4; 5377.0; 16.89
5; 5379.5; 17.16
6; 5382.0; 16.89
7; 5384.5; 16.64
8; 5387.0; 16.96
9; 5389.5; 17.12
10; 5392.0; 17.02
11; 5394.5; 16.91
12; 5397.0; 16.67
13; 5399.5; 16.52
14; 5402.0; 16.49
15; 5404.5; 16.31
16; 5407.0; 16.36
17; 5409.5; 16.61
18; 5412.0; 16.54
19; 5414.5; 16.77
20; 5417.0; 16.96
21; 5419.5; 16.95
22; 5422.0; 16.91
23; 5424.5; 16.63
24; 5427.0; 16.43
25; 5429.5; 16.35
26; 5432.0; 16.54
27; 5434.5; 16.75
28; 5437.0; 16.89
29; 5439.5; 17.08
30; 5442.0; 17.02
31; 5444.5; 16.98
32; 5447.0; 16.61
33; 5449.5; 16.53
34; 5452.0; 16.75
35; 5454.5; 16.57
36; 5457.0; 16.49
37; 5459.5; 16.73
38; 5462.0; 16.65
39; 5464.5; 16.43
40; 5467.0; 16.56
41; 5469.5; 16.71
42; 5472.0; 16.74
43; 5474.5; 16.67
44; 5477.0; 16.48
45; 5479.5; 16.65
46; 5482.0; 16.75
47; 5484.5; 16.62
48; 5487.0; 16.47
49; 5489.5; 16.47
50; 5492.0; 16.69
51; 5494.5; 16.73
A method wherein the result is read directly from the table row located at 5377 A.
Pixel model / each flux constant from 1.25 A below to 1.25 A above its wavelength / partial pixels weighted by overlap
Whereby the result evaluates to 16.89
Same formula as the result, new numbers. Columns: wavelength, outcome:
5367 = 16.79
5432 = 16.54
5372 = 16.27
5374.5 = 16.34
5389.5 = 17.12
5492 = 16.69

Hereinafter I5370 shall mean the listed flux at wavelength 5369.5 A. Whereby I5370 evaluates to 16.67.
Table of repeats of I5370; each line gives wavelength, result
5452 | 16.75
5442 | 17.02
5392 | 17.02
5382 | 16.89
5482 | 16.75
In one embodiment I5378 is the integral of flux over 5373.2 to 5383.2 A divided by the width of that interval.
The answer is 16.8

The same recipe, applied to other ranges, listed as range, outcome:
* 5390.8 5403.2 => 16.7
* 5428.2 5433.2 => 16.4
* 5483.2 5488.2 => 16.5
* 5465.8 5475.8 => 16.7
